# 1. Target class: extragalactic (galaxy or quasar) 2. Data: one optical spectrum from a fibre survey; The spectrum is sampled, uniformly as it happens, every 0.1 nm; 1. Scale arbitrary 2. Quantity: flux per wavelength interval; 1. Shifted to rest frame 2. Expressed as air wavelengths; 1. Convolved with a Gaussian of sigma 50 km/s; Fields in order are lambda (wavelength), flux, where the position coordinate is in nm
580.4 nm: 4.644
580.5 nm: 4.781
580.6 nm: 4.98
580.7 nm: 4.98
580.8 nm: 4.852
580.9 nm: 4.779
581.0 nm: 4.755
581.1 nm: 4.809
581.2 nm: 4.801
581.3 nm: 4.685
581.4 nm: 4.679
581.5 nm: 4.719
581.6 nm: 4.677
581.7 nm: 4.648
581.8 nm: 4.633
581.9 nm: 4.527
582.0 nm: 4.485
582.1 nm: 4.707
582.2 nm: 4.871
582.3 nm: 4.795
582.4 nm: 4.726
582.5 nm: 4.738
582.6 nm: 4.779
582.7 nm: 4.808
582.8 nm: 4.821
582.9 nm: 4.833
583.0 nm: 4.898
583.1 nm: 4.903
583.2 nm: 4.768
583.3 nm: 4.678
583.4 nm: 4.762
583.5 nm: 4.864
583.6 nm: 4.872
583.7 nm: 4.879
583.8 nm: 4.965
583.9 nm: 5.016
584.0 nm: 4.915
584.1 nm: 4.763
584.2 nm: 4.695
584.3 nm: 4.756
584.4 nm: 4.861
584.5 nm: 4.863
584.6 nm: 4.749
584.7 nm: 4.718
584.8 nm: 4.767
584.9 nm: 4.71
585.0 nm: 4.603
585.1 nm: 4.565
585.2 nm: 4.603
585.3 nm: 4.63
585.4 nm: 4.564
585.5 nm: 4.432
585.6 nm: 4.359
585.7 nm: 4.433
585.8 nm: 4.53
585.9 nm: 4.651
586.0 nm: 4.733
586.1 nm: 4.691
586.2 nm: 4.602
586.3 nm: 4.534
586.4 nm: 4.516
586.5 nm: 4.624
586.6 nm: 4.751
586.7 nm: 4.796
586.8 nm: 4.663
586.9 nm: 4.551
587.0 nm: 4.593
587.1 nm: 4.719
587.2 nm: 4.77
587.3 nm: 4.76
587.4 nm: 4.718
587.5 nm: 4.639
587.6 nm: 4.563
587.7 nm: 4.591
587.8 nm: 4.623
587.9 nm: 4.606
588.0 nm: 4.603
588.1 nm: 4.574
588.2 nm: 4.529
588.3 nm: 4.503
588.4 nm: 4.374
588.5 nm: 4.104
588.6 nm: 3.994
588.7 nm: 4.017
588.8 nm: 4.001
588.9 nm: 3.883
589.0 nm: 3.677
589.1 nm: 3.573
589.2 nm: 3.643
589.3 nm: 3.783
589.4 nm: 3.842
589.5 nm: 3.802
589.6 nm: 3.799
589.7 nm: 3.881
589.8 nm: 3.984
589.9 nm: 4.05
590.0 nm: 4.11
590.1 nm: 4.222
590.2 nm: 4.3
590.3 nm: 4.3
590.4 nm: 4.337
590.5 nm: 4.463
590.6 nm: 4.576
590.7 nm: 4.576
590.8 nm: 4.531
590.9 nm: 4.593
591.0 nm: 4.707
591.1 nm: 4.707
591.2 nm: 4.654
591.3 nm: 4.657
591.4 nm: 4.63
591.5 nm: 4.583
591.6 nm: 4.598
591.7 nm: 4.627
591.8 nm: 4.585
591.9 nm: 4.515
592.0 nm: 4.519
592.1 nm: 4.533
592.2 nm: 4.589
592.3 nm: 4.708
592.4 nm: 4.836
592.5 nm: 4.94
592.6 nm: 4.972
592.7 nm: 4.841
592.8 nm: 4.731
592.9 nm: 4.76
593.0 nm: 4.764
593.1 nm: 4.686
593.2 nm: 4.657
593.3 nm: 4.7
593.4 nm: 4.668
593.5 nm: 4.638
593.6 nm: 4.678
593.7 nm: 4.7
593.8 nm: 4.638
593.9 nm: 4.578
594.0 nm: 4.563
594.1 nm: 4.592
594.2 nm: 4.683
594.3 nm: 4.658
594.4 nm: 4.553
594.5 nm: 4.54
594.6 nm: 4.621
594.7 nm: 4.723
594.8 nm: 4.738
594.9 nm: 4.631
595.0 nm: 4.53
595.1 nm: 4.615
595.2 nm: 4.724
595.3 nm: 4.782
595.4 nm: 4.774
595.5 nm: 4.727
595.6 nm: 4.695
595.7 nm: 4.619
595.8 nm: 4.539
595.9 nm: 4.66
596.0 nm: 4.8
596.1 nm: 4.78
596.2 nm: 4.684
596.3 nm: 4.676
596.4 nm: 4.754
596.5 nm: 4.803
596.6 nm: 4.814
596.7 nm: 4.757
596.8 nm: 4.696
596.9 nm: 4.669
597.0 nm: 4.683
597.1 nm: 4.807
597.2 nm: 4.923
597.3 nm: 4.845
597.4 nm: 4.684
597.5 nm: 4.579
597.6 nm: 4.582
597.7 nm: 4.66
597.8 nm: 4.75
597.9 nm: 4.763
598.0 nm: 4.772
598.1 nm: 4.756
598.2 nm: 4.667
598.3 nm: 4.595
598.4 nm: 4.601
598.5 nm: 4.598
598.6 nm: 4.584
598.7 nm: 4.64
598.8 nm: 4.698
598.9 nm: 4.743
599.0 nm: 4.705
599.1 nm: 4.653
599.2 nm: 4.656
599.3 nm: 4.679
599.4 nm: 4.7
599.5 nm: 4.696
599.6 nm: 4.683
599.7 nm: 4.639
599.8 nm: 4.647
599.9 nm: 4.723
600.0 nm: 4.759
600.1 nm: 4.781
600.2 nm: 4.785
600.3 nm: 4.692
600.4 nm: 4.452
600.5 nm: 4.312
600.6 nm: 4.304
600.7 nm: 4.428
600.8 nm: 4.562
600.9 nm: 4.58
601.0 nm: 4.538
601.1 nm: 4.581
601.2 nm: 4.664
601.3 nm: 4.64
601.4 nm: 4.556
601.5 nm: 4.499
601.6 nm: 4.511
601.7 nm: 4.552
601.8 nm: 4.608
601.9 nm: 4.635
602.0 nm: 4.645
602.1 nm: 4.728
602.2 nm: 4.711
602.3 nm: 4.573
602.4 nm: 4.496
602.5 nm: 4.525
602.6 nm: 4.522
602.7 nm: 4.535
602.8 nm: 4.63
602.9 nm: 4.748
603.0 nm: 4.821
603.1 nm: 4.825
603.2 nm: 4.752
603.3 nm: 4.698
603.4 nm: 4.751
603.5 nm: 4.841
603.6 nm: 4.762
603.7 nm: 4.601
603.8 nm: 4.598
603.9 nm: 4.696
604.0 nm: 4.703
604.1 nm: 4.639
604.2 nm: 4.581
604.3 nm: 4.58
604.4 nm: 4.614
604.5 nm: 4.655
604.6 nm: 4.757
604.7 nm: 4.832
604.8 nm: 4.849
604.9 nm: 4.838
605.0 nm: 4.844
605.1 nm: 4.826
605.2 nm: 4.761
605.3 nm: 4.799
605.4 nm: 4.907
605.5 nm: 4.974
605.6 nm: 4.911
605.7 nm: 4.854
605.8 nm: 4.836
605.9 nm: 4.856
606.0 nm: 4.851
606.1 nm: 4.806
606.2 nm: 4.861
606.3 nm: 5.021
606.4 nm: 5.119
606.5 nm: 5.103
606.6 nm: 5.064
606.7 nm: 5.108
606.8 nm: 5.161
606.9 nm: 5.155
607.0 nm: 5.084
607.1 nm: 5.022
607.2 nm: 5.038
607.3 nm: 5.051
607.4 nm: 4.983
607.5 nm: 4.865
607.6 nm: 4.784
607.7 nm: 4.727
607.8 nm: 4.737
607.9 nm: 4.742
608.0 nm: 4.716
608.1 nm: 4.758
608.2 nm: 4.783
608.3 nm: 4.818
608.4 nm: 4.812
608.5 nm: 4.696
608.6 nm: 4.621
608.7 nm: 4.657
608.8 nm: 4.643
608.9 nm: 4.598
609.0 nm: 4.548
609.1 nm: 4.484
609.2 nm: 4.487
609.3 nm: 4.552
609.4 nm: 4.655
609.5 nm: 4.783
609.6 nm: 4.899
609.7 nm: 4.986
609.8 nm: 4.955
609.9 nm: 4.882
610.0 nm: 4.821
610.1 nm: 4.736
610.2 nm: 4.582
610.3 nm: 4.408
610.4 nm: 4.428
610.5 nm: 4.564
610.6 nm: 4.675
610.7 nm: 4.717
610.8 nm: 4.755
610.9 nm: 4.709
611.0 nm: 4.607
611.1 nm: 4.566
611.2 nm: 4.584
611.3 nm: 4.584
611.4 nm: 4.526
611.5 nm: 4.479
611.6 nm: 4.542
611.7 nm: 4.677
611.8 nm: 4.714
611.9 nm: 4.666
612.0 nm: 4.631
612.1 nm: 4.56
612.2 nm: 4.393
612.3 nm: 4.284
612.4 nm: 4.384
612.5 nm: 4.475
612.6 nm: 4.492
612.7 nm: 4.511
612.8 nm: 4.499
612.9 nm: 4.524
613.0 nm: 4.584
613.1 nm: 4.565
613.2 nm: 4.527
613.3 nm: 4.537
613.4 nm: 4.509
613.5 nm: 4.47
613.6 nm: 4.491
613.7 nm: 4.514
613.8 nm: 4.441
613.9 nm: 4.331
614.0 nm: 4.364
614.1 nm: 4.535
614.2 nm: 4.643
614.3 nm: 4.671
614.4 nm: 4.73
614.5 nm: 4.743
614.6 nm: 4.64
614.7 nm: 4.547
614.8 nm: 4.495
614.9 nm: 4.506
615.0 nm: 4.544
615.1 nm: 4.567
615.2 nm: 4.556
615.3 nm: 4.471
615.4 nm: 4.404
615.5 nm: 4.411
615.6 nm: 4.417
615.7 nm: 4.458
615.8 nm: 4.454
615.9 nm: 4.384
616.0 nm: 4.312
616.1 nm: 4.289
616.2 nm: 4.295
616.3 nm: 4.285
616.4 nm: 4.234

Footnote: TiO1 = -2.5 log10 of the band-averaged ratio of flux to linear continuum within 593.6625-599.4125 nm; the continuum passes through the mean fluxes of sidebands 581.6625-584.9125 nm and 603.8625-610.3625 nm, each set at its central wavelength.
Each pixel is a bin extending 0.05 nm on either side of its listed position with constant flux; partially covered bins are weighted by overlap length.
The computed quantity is 0.03 mag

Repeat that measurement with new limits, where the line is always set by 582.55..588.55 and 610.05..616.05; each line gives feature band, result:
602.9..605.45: -0.04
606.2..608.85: -0.08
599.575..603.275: 0.00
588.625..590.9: 0.15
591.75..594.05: -0.01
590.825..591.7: 0.00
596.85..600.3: -0.02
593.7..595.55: 0.00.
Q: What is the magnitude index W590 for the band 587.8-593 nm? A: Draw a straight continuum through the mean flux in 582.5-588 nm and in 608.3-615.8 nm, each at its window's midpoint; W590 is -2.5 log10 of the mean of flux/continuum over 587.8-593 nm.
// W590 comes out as 0.07 mag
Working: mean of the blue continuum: 4.7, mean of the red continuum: 4.58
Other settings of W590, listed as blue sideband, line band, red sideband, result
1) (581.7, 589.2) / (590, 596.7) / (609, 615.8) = -0.01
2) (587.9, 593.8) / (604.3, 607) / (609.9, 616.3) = -0.09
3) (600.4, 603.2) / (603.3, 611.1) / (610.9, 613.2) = -0.05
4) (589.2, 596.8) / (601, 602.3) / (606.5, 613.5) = 0.01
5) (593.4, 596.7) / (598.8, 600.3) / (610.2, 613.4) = -0.01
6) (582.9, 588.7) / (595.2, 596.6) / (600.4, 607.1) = 0.00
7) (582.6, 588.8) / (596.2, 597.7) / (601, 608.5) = 0.00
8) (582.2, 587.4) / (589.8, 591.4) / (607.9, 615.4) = 0.06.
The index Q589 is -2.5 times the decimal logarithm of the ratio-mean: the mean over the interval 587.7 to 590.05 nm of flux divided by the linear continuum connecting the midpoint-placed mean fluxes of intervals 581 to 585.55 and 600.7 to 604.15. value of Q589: 0.15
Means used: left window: 4.75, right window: 4.64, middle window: 4.1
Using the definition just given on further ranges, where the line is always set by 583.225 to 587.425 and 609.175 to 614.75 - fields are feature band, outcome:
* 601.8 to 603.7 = -0.01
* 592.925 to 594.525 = 0.00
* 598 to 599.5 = -0.01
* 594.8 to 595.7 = -0.01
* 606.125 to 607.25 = -0.10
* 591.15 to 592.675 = 0.00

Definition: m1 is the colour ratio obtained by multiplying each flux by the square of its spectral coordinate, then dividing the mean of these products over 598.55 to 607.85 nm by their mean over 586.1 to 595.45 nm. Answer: 1.10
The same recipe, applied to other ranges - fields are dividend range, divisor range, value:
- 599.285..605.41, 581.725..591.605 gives 1.08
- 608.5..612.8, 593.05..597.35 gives 1.04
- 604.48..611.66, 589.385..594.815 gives 1.11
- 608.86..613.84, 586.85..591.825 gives 1.14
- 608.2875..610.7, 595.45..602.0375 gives 1.04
